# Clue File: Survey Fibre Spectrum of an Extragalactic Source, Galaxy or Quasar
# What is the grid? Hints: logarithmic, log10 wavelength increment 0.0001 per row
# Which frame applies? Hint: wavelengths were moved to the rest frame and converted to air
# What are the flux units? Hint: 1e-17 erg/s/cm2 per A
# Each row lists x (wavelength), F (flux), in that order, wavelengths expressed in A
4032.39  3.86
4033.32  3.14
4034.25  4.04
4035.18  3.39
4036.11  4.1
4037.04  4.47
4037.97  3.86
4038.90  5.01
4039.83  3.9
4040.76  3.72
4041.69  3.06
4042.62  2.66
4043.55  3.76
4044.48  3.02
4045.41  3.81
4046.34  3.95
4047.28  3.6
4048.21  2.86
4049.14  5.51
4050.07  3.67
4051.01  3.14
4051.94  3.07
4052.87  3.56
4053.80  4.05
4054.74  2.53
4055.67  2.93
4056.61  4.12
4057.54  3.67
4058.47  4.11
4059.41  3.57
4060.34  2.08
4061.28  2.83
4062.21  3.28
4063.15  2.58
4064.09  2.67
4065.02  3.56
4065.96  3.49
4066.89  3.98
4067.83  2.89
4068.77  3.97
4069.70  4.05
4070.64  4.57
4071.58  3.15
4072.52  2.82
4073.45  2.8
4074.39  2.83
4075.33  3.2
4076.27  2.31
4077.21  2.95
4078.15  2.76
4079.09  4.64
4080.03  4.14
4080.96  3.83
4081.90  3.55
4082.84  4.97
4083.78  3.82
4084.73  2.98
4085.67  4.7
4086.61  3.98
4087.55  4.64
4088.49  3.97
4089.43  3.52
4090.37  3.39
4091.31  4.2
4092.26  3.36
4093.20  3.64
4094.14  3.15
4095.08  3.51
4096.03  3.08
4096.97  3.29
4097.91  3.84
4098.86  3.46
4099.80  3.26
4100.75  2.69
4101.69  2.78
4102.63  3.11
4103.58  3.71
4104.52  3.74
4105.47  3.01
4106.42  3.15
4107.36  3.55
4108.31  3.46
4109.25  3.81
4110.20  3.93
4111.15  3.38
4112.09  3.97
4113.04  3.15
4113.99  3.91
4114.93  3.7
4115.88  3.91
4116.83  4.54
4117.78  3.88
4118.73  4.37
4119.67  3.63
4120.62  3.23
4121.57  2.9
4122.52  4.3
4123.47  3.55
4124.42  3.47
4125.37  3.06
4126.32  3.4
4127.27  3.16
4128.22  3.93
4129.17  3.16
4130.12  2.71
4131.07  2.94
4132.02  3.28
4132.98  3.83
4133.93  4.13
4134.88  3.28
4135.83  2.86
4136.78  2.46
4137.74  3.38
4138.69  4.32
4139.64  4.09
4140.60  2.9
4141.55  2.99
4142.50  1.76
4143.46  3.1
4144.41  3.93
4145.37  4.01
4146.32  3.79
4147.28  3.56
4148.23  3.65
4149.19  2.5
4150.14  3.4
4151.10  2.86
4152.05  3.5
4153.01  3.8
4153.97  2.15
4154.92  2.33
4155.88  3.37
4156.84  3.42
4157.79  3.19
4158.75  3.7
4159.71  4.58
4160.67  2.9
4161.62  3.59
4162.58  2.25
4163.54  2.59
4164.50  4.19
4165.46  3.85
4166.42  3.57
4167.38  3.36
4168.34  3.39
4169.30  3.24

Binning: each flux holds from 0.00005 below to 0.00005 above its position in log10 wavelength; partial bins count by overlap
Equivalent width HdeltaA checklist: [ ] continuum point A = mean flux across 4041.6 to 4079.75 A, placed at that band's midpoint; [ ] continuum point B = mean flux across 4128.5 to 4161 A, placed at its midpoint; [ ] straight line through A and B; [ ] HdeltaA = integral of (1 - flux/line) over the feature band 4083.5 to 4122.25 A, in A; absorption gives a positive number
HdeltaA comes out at -3.0 A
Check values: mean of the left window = 3.37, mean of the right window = 3.29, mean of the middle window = 3.59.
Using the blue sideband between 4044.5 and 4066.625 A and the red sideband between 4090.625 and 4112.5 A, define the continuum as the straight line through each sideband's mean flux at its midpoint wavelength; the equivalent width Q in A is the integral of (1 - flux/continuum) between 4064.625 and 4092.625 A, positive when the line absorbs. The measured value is -1.7 A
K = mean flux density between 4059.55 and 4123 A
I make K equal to 3.52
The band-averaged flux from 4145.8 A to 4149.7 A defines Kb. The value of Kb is 3.39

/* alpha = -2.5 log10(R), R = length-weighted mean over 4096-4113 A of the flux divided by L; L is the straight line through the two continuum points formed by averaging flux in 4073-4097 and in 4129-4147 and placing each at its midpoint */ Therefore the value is 0.027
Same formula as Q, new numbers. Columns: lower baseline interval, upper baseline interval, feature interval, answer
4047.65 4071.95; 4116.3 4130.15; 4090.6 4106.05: 0.7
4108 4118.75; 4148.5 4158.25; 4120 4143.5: 1.2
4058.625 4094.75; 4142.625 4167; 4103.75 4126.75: -1.4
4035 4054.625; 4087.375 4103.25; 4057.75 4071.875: 0.8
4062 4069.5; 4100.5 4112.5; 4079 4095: -2.4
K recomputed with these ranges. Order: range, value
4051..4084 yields 3.4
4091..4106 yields 3.35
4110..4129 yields 3.66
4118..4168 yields 3.35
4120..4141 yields 3.38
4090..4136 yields 3.49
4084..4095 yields 3.77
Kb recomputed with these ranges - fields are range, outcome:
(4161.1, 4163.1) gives 2.92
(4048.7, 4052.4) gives 3.83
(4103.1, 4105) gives 3.71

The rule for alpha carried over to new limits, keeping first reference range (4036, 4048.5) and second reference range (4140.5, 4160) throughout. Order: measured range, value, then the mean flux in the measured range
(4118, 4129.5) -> -0.05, 3.53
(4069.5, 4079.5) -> 0.10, 3.25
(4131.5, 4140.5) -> -0.05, 3.48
